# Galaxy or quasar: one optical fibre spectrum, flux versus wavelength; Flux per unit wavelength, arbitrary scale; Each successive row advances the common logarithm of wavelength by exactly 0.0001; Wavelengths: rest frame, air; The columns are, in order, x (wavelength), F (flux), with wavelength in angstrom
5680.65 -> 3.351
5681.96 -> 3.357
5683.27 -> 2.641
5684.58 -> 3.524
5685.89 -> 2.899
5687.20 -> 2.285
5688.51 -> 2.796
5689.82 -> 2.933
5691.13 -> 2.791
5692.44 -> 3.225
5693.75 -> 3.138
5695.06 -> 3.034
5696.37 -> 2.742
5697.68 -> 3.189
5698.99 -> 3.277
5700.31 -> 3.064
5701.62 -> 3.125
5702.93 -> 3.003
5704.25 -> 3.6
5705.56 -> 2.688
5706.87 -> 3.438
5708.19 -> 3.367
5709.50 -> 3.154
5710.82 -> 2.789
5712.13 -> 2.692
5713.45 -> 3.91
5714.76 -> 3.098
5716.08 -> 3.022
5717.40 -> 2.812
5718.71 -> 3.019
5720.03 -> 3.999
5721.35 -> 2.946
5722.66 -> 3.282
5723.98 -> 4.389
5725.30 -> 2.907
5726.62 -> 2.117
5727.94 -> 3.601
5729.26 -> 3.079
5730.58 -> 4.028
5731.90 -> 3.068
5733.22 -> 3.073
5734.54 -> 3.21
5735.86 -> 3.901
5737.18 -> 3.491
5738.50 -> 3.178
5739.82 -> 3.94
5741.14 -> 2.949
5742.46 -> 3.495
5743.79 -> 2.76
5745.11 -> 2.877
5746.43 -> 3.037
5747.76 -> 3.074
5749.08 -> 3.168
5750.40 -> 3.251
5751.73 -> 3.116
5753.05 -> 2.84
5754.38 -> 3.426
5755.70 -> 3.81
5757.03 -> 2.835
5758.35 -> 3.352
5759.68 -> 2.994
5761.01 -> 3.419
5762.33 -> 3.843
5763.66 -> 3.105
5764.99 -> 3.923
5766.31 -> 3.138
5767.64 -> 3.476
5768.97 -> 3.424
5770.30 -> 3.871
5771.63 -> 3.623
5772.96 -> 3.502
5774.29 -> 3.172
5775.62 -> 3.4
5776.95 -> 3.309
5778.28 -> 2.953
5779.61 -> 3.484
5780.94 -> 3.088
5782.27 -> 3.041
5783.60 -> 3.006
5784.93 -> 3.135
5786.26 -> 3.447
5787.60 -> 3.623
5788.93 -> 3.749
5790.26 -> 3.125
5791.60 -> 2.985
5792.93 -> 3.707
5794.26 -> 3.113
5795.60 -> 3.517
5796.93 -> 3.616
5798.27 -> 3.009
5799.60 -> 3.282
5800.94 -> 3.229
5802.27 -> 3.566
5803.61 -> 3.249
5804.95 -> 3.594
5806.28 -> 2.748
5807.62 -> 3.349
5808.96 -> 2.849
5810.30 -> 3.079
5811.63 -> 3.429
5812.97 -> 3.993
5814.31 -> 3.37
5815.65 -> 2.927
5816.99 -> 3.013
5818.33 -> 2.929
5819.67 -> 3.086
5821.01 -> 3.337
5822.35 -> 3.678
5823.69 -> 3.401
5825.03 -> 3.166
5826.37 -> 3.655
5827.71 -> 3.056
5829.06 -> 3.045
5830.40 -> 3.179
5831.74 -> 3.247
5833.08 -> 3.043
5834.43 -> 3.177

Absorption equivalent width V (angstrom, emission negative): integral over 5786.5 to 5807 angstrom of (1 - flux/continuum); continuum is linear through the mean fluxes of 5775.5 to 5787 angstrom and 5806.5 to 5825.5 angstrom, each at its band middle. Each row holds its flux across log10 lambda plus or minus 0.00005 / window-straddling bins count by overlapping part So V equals -0.8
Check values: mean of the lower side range 3.2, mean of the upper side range 3.25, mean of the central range 3.34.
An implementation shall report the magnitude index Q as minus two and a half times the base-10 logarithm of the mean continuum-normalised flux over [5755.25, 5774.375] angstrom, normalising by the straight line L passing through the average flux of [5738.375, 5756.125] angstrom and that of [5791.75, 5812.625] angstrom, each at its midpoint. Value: -0.066 mag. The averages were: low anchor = 3.2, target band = 3.44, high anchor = 3.29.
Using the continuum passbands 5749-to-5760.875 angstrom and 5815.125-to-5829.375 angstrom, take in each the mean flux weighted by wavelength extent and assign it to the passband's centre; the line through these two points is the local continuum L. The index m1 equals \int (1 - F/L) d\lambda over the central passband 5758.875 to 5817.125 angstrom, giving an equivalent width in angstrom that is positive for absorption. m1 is -2.2 angstrom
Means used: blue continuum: 3.21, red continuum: 3.21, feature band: 3.33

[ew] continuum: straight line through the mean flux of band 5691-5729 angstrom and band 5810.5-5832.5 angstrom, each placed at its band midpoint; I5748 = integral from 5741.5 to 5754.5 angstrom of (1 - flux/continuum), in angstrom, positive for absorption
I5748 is 0.45 angstrom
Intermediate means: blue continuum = 3.16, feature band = 3.09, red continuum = 3.28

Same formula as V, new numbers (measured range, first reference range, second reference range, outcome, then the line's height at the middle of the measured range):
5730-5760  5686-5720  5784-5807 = -0.68 angstrom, 3.18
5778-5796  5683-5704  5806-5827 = -0.51 angstrom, 3.2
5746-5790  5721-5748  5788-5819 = -0.66 angstrom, 3.27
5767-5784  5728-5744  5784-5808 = 0.04 angstrom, 3.35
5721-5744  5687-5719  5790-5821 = -1.48 angstrom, 3.12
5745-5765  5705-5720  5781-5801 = -0.12 angstrom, 3.22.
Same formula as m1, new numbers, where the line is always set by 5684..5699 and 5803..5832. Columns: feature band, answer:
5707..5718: -0.4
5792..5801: -0.4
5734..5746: -0.9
